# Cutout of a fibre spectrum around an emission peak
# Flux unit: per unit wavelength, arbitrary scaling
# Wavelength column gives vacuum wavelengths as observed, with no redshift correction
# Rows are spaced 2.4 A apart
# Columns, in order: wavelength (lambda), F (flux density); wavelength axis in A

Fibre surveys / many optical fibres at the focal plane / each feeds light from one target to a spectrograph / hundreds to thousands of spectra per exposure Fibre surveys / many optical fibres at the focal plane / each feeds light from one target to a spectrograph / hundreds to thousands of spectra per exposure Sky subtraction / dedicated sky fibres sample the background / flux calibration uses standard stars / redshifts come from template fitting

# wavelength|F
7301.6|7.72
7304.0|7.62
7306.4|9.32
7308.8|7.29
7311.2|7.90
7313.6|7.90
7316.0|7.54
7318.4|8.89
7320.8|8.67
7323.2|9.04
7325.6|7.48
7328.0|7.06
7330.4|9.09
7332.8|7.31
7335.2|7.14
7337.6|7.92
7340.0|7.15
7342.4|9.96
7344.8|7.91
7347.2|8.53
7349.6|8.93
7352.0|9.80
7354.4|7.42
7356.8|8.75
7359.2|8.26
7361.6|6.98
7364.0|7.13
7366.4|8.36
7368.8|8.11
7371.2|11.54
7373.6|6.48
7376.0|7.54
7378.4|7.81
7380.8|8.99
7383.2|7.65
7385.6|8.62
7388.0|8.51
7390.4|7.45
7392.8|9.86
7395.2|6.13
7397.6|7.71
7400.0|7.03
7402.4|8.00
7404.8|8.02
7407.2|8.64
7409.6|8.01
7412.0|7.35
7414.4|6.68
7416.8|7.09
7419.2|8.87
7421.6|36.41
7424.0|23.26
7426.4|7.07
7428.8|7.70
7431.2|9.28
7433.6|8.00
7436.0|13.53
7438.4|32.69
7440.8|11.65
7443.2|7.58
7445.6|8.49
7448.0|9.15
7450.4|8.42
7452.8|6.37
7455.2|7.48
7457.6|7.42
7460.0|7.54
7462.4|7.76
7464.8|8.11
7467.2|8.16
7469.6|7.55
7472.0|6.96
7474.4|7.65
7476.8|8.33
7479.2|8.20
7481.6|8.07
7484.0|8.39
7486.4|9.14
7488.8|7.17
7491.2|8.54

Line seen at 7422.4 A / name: [S II]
